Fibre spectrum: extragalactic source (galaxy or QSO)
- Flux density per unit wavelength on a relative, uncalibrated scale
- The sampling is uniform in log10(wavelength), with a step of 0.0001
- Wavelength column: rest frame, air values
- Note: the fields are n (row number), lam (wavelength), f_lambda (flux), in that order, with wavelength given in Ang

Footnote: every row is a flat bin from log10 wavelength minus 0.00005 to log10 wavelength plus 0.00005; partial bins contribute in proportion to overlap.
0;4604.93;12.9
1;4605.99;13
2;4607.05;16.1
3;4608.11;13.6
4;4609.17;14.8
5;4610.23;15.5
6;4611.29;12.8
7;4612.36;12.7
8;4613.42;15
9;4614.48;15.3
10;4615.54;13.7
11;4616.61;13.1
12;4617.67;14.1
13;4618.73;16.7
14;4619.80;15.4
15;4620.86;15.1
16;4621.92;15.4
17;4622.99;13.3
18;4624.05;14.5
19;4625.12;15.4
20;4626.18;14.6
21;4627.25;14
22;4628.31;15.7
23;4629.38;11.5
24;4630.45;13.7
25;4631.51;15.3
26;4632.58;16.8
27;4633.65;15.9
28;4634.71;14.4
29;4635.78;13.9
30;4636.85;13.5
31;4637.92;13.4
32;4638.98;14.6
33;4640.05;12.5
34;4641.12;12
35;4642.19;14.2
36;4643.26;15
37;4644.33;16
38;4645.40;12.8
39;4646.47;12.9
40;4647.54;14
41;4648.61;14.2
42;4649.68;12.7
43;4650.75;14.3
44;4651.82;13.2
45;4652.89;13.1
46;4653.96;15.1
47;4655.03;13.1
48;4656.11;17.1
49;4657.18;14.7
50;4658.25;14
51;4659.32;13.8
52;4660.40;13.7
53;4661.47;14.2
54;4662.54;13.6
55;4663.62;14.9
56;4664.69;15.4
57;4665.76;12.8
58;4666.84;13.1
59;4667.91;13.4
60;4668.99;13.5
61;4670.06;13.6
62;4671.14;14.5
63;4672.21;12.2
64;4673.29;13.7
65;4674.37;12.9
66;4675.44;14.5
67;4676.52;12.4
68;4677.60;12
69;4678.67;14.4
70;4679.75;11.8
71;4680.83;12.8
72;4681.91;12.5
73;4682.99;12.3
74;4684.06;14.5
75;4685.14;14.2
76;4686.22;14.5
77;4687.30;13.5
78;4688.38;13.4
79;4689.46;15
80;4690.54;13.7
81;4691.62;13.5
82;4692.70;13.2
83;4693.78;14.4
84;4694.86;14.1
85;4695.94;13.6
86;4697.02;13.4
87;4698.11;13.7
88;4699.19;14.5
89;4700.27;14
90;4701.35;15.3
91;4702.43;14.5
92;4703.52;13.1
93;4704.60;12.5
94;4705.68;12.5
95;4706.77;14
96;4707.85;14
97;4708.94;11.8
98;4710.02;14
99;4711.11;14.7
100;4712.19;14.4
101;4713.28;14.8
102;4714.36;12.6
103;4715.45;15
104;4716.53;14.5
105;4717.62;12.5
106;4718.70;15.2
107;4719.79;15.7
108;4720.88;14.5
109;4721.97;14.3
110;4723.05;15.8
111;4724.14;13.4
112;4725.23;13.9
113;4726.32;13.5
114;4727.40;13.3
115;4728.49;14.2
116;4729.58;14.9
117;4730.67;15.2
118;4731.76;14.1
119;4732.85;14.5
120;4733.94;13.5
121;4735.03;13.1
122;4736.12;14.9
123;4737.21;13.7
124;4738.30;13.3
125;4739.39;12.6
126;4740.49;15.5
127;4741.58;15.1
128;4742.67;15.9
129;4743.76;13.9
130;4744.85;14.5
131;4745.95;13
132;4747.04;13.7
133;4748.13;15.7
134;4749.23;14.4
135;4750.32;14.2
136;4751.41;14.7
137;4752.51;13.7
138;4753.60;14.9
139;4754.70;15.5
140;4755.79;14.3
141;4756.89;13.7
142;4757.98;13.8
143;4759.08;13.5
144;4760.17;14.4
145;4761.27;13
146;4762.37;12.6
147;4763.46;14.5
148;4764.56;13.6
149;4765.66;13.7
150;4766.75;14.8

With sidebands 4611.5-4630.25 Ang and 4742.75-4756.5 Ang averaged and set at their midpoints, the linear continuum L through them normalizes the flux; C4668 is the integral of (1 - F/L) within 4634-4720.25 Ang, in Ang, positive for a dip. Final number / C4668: 3.7 Ang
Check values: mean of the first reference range 14.4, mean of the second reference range 14.4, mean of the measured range 13.8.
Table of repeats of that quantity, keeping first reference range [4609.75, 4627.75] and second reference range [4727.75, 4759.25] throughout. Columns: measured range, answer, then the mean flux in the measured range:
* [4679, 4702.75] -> 1.03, 13.7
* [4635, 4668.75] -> 1.24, 13.9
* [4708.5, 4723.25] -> 0.07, 14.3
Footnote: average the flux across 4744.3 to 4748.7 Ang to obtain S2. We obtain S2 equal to 14.2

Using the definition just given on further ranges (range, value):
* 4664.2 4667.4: 13.8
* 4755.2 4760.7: 14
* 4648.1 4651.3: 13.7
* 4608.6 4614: 14.2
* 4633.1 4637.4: 14.4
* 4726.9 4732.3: 14.3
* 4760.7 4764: 13.4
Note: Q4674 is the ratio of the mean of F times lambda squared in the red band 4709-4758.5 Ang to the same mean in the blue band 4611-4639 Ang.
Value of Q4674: 1.0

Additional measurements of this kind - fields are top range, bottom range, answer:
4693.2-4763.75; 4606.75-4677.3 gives 1.04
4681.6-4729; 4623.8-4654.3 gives 1.02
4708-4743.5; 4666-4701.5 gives 1.07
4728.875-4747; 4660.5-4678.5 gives 1.08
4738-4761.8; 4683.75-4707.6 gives 1.05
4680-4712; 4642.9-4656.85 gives 0.99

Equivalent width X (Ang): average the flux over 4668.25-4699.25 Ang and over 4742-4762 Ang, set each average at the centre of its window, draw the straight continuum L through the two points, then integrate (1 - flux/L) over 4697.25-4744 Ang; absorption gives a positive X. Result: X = -0.6 Ang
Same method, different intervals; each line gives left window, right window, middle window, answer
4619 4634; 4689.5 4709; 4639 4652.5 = 0.76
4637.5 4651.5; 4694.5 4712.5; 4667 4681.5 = 0.58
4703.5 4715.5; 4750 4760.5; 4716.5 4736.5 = -0.60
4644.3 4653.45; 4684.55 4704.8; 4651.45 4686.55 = 0.12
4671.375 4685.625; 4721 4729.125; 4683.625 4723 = -1.03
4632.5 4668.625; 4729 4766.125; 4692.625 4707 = 0.32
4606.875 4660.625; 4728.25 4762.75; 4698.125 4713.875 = 0.40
